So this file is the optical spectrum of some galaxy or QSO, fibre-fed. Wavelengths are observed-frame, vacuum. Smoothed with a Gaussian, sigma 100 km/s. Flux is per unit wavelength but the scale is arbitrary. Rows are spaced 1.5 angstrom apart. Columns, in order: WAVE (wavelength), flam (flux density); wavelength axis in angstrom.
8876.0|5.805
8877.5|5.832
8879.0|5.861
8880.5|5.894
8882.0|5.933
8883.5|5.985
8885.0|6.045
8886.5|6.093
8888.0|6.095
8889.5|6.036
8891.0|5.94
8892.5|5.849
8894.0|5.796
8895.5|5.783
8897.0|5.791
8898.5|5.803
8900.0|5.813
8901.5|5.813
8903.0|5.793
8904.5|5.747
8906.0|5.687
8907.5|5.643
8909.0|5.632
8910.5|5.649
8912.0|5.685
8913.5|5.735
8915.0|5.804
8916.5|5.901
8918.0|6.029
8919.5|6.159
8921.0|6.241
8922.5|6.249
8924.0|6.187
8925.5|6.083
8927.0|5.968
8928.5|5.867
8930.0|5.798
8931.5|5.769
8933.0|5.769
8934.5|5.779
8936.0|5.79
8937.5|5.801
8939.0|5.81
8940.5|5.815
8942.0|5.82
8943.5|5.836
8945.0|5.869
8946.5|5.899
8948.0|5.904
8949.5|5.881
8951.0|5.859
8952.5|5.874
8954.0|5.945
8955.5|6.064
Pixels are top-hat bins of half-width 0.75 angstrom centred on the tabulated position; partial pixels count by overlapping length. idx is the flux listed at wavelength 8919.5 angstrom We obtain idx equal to 6.159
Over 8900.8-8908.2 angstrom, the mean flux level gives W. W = 5.74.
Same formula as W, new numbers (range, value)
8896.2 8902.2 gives 5.8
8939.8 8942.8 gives 5.82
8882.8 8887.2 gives 6.04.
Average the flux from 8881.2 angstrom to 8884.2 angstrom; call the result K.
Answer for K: 5.96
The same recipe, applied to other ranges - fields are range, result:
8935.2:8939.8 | 5.8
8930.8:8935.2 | 5.77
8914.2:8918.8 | 5.91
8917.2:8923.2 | 6.17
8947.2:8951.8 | 5.88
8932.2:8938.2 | 5.78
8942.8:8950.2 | 5.88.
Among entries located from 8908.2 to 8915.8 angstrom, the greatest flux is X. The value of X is 5.804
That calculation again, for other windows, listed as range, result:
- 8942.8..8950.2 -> 5.904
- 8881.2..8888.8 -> 6.095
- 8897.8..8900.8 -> 5.813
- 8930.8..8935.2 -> 5.779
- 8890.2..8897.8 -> 5.94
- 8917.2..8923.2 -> 6.249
